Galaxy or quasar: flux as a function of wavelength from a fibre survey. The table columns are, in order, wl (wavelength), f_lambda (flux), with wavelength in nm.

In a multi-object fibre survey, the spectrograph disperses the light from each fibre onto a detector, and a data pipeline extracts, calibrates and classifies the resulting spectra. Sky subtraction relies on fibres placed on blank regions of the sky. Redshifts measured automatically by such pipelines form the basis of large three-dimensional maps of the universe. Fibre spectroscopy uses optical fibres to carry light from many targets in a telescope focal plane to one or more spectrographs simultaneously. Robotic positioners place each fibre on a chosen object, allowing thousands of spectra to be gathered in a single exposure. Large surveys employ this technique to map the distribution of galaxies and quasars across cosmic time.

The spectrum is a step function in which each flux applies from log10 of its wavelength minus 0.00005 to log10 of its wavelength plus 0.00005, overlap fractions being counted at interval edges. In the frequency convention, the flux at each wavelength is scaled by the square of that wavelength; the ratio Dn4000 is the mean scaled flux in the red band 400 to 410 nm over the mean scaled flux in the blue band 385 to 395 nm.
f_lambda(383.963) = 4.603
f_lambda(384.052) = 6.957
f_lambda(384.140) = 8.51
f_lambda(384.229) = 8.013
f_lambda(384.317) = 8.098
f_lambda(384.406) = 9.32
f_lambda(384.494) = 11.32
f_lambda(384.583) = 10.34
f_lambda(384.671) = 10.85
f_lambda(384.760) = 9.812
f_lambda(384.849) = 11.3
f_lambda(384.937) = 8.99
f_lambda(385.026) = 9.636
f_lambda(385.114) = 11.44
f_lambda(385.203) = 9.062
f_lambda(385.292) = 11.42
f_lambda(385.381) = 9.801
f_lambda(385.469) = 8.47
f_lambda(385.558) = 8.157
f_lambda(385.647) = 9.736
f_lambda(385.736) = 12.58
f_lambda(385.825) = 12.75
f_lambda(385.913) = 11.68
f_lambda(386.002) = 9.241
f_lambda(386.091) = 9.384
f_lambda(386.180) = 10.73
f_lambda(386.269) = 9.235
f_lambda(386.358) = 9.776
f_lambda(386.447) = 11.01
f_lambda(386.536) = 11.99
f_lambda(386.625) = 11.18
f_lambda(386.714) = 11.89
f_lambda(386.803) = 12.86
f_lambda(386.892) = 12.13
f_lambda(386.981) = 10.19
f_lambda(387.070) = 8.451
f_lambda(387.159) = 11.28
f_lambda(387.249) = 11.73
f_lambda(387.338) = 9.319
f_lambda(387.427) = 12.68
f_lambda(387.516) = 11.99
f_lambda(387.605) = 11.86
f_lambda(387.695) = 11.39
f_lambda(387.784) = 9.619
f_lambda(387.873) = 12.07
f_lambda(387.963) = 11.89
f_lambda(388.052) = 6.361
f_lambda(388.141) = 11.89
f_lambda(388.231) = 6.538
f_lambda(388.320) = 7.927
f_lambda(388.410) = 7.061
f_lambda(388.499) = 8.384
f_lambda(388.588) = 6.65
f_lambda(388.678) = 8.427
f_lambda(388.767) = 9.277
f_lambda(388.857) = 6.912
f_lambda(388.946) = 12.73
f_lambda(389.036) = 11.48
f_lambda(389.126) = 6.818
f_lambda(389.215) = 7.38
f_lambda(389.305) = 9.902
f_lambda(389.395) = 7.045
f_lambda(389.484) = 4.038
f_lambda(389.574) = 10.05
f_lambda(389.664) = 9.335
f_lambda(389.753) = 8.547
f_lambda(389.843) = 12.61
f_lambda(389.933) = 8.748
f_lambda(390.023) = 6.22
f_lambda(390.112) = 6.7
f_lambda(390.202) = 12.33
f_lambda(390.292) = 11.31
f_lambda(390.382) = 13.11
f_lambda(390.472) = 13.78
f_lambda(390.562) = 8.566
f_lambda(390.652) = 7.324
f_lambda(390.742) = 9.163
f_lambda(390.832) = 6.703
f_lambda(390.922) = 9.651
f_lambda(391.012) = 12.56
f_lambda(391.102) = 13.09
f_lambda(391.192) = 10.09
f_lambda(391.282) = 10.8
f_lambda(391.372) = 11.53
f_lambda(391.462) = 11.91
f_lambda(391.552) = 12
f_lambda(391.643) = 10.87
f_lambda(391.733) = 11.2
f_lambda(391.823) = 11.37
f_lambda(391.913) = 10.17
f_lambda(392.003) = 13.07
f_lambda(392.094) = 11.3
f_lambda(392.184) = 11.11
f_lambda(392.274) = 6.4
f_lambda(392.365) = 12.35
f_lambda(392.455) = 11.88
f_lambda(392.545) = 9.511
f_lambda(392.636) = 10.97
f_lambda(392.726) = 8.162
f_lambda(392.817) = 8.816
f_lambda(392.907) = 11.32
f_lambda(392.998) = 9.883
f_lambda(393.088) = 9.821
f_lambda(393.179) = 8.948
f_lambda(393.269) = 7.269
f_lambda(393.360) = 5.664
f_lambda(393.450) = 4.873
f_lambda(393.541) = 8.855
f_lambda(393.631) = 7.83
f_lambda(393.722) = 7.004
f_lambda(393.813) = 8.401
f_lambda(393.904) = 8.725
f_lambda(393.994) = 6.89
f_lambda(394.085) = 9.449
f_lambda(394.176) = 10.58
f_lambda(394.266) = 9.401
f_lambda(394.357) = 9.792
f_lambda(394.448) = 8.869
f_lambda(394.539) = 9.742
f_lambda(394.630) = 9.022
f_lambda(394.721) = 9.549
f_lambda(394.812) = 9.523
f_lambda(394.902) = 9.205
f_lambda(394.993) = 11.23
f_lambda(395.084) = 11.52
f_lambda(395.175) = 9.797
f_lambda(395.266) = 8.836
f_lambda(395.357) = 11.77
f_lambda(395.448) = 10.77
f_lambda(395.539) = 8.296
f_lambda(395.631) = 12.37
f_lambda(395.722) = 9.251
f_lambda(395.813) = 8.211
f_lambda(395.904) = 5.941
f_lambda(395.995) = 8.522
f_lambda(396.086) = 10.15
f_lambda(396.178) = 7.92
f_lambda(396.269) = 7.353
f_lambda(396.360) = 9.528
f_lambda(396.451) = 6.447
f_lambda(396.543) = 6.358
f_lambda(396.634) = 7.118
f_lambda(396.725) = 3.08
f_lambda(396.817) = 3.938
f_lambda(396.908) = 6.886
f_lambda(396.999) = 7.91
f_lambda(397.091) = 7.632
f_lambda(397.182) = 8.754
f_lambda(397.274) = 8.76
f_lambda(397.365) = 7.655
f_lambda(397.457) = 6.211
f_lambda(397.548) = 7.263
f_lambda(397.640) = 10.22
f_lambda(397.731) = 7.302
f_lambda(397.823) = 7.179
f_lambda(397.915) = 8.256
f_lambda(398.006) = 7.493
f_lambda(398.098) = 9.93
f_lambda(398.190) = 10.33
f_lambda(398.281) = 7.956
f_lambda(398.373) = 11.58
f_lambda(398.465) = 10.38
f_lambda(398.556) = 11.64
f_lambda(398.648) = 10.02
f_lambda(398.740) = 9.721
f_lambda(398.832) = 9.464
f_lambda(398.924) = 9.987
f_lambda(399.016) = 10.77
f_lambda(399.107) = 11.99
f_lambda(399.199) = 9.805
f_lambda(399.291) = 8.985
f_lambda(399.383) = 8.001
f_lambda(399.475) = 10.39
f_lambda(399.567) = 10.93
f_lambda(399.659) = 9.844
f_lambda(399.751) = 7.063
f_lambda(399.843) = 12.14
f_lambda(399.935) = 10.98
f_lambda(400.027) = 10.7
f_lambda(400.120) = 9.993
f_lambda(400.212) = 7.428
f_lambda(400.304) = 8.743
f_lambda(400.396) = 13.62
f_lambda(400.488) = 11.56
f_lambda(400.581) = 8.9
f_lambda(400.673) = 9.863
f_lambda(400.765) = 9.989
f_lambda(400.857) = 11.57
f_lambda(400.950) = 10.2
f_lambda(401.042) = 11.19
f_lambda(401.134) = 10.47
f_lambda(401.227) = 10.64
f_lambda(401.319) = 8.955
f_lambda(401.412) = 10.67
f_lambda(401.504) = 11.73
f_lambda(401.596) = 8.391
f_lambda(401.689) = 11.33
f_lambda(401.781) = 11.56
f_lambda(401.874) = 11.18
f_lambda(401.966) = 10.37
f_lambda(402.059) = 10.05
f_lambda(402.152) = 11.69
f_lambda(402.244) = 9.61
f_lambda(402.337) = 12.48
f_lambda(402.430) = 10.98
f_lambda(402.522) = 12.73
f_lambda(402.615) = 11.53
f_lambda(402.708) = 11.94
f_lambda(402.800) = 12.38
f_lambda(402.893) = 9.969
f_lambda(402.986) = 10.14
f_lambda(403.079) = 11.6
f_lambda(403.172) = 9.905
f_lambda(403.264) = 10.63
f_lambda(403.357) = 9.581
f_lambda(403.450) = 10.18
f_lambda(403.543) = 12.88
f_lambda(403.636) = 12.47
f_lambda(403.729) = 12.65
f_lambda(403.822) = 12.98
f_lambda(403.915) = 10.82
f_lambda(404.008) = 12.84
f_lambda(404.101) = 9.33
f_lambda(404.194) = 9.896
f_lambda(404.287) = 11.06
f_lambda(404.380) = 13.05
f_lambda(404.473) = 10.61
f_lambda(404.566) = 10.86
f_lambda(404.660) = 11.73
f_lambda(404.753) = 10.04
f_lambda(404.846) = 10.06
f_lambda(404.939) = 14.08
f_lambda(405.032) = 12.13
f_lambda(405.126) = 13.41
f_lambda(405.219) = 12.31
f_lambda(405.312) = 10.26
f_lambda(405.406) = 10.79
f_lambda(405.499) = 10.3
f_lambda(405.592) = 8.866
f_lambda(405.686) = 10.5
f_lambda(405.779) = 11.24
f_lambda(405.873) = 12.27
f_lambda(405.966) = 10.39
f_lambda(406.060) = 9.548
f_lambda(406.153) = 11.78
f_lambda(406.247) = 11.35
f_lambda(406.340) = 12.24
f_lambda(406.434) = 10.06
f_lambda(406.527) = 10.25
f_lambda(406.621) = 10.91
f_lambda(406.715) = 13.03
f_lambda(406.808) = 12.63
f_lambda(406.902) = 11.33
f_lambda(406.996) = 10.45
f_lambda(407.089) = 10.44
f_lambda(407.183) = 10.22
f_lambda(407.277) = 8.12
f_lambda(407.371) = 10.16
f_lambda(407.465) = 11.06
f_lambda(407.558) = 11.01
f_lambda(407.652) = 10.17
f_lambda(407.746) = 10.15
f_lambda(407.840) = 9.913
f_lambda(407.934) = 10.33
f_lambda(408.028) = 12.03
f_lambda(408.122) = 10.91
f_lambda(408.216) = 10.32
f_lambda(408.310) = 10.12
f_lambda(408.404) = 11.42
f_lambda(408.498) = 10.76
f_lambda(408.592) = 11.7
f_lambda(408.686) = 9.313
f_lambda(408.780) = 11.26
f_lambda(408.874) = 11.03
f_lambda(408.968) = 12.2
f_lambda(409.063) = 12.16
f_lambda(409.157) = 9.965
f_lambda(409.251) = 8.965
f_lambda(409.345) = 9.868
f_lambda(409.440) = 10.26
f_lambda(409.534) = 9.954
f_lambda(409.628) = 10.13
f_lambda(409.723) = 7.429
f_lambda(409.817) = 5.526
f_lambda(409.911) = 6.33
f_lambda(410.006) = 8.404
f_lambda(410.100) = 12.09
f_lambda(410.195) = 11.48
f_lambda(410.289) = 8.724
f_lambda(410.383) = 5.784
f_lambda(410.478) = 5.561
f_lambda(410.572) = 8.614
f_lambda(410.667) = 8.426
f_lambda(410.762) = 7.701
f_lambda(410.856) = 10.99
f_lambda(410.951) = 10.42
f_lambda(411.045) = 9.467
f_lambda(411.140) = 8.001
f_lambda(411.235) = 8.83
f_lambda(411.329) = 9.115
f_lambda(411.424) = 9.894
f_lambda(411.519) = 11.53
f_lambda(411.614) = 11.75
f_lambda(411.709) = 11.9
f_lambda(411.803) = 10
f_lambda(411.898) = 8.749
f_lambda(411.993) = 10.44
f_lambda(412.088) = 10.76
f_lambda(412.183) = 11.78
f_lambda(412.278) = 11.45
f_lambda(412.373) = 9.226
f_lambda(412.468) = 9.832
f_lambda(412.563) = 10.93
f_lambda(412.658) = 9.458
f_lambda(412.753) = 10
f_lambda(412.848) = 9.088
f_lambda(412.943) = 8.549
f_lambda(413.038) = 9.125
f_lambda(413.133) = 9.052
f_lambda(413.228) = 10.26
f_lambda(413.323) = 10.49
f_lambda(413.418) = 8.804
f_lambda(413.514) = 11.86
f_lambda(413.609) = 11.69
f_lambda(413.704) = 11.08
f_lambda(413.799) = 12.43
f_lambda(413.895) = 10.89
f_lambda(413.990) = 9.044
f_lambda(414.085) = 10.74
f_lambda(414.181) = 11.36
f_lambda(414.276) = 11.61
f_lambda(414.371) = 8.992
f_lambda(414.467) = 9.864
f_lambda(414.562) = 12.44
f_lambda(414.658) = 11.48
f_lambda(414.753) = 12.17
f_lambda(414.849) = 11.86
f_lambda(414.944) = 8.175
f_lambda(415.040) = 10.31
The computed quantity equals 1.2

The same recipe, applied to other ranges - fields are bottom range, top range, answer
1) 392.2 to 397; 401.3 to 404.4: 1.33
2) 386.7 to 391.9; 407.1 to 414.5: 1.12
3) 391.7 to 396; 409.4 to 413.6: 1.10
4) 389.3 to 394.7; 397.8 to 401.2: 1.08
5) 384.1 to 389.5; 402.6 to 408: 1.23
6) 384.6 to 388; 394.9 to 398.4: 0.83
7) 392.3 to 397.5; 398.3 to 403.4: 1.25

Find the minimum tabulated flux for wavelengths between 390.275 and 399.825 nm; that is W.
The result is 3.08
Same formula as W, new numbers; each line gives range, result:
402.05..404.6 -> 9.33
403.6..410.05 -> 5.526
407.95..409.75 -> 7.429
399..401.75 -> 7.063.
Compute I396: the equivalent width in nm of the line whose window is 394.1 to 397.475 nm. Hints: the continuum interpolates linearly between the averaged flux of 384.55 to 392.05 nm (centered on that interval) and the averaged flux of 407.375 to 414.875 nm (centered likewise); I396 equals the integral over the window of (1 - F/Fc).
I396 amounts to 0.50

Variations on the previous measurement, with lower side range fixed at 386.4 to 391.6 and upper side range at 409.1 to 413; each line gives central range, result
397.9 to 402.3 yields -0.22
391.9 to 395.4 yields 0.16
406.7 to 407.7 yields -0.12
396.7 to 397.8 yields 0.29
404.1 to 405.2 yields -0.21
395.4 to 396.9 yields 0.31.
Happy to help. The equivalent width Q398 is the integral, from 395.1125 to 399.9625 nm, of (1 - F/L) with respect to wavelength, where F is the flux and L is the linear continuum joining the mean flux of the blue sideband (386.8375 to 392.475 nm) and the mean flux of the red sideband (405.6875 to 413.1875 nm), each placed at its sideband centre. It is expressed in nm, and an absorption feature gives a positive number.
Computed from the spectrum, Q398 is 0.57 nm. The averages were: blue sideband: 9.99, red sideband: 10.1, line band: 8.85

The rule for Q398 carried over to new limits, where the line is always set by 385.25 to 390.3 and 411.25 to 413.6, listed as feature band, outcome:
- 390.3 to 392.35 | -0.18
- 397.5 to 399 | 0.10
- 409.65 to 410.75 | 0.22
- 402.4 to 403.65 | -0.14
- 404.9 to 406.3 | -0.17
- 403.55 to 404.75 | -0.17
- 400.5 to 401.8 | -0.05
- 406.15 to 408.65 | -0.18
